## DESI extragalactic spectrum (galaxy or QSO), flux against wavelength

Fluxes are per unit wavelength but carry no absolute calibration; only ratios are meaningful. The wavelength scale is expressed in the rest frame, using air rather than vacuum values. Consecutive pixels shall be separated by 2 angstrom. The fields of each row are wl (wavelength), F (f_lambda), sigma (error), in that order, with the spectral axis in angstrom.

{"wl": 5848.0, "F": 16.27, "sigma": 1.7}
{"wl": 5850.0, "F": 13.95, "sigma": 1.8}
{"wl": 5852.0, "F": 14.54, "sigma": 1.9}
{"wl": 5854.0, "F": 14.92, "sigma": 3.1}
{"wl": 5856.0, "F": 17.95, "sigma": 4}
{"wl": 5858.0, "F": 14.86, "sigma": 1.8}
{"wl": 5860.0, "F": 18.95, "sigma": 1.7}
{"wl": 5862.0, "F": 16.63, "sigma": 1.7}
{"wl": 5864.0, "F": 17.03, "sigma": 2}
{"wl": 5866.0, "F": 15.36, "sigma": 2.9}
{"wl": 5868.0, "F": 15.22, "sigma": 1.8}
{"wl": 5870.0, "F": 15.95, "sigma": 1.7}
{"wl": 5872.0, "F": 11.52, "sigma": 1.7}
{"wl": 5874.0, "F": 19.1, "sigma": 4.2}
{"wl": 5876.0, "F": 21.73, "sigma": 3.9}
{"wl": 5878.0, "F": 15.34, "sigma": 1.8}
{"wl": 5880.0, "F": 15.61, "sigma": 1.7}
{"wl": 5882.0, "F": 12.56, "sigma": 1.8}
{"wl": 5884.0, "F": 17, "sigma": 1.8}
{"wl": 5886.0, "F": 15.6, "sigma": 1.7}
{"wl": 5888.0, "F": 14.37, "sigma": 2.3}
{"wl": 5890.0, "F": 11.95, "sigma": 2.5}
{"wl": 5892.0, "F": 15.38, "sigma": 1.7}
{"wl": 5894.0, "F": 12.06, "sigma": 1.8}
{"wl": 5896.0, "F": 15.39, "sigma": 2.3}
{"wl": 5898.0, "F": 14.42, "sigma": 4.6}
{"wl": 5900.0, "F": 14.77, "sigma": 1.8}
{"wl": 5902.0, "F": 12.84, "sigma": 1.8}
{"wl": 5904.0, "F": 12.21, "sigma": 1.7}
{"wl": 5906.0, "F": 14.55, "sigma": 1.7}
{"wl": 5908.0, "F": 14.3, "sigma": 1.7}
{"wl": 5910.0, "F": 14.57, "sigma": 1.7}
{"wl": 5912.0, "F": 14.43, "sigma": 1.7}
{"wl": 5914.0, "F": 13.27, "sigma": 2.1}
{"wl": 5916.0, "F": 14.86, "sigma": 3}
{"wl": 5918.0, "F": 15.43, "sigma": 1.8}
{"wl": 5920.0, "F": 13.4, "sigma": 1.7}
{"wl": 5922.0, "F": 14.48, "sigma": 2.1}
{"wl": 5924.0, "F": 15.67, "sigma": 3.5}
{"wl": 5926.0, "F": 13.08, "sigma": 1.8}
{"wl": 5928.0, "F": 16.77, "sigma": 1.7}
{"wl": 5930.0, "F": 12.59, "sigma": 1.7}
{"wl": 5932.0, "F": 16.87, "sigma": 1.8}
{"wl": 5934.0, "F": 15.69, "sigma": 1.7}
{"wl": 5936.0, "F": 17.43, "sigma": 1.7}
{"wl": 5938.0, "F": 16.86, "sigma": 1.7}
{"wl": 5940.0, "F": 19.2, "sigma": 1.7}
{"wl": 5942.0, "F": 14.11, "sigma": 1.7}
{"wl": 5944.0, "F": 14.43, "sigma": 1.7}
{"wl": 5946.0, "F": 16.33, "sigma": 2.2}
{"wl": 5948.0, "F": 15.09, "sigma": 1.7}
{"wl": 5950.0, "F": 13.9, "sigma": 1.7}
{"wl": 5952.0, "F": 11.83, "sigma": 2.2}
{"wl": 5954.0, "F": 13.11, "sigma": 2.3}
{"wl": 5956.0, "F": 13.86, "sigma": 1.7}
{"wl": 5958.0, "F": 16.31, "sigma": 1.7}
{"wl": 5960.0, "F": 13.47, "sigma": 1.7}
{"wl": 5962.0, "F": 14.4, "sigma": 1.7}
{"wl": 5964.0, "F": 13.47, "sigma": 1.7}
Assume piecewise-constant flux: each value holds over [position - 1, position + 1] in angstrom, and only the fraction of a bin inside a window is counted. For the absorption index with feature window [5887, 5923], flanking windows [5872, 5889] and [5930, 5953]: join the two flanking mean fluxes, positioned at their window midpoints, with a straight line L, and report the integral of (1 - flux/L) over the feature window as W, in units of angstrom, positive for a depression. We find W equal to 4.1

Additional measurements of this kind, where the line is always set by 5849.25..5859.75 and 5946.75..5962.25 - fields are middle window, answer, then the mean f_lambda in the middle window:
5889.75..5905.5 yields 1.2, 13.7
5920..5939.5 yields -1.5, 15.5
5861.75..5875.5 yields -0.6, 16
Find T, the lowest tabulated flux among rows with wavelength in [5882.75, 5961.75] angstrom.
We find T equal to 11.83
